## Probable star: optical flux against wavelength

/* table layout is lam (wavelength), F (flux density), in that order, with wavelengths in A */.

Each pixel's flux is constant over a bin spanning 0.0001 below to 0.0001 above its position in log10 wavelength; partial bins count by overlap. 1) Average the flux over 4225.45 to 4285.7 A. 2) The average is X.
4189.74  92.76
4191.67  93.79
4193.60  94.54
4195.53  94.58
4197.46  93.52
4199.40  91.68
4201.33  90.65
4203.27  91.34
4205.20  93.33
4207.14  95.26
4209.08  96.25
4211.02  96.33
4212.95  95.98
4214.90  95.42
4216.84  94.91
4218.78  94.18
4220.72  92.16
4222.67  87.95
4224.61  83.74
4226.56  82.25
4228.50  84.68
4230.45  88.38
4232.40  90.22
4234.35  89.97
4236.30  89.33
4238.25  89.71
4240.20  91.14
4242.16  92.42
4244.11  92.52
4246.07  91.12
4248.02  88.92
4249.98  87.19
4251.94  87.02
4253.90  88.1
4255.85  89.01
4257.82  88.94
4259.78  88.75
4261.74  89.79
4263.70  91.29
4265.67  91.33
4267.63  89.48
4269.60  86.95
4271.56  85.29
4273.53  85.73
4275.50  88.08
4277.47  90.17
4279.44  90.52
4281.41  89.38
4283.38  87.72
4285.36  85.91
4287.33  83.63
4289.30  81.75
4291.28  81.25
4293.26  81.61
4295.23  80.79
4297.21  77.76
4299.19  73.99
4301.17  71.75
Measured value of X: 88.8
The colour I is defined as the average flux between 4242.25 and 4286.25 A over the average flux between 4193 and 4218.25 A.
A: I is 0.94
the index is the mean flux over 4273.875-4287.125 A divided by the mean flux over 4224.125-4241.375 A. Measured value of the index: 1.00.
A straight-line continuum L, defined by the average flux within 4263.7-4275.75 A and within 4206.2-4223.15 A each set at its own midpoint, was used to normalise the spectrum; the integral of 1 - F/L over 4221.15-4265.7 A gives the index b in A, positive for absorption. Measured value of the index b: 1.1 A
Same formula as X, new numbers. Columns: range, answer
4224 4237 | 87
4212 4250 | 90.2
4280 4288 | 87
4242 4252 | 89.9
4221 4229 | 85.3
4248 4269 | 89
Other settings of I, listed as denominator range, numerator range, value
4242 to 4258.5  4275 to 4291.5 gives 0.97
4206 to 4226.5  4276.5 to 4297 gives 0.92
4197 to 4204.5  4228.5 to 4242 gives 0.98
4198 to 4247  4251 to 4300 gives 0.94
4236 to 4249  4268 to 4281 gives 0.97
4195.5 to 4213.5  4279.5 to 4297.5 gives 0.89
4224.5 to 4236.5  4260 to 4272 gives 1.03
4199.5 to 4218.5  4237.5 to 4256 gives 0.95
